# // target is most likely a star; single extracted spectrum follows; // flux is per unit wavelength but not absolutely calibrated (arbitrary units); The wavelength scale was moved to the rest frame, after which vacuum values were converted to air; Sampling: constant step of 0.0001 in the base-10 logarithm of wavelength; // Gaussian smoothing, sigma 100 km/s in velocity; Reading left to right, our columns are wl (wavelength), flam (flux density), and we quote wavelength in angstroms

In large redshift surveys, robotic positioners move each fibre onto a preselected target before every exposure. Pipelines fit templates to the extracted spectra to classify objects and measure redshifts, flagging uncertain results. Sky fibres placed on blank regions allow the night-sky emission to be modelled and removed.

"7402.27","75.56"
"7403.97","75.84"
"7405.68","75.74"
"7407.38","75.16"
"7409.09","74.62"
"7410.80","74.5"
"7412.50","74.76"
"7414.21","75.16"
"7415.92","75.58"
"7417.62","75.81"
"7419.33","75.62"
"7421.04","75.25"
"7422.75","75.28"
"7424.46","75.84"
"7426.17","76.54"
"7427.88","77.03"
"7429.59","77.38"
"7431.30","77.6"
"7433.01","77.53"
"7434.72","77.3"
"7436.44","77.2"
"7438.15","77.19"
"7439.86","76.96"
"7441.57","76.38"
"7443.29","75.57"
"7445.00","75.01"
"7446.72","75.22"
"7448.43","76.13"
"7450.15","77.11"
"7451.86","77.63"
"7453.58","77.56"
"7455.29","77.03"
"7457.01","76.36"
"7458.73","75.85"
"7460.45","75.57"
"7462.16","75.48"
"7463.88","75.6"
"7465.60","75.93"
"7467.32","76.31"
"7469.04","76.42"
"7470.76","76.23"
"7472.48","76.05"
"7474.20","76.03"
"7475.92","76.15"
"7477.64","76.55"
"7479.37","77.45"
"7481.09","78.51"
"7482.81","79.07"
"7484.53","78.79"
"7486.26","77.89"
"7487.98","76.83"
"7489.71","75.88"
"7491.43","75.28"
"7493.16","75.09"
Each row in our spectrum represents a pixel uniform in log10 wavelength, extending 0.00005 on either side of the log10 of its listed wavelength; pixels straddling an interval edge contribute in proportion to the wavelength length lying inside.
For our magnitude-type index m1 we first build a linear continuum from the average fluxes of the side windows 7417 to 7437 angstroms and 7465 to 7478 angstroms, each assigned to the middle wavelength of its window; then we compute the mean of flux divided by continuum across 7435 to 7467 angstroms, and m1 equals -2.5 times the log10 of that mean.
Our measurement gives 0.000 mag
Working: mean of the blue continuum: 76.5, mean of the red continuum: 76.2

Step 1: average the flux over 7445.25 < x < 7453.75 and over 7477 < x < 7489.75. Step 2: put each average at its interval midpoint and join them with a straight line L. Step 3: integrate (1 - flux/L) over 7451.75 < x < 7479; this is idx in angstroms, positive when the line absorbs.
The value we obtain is 0.28 angstroms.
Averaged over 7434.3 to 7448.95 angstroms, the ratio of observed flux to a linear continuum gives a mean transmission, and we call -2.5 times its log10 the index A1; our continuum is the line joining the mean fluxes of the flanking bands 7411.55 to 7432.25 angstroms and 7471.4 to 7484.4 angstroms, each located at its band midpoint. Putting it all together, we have 0.002 mag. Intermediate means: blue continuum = 76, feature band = 76.3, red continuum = 77.2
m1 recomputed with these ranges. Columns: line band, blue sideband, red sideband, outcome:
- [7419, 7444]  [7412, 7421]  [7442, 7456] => -0.01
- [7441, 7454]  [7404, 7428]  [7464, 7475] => -0.01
